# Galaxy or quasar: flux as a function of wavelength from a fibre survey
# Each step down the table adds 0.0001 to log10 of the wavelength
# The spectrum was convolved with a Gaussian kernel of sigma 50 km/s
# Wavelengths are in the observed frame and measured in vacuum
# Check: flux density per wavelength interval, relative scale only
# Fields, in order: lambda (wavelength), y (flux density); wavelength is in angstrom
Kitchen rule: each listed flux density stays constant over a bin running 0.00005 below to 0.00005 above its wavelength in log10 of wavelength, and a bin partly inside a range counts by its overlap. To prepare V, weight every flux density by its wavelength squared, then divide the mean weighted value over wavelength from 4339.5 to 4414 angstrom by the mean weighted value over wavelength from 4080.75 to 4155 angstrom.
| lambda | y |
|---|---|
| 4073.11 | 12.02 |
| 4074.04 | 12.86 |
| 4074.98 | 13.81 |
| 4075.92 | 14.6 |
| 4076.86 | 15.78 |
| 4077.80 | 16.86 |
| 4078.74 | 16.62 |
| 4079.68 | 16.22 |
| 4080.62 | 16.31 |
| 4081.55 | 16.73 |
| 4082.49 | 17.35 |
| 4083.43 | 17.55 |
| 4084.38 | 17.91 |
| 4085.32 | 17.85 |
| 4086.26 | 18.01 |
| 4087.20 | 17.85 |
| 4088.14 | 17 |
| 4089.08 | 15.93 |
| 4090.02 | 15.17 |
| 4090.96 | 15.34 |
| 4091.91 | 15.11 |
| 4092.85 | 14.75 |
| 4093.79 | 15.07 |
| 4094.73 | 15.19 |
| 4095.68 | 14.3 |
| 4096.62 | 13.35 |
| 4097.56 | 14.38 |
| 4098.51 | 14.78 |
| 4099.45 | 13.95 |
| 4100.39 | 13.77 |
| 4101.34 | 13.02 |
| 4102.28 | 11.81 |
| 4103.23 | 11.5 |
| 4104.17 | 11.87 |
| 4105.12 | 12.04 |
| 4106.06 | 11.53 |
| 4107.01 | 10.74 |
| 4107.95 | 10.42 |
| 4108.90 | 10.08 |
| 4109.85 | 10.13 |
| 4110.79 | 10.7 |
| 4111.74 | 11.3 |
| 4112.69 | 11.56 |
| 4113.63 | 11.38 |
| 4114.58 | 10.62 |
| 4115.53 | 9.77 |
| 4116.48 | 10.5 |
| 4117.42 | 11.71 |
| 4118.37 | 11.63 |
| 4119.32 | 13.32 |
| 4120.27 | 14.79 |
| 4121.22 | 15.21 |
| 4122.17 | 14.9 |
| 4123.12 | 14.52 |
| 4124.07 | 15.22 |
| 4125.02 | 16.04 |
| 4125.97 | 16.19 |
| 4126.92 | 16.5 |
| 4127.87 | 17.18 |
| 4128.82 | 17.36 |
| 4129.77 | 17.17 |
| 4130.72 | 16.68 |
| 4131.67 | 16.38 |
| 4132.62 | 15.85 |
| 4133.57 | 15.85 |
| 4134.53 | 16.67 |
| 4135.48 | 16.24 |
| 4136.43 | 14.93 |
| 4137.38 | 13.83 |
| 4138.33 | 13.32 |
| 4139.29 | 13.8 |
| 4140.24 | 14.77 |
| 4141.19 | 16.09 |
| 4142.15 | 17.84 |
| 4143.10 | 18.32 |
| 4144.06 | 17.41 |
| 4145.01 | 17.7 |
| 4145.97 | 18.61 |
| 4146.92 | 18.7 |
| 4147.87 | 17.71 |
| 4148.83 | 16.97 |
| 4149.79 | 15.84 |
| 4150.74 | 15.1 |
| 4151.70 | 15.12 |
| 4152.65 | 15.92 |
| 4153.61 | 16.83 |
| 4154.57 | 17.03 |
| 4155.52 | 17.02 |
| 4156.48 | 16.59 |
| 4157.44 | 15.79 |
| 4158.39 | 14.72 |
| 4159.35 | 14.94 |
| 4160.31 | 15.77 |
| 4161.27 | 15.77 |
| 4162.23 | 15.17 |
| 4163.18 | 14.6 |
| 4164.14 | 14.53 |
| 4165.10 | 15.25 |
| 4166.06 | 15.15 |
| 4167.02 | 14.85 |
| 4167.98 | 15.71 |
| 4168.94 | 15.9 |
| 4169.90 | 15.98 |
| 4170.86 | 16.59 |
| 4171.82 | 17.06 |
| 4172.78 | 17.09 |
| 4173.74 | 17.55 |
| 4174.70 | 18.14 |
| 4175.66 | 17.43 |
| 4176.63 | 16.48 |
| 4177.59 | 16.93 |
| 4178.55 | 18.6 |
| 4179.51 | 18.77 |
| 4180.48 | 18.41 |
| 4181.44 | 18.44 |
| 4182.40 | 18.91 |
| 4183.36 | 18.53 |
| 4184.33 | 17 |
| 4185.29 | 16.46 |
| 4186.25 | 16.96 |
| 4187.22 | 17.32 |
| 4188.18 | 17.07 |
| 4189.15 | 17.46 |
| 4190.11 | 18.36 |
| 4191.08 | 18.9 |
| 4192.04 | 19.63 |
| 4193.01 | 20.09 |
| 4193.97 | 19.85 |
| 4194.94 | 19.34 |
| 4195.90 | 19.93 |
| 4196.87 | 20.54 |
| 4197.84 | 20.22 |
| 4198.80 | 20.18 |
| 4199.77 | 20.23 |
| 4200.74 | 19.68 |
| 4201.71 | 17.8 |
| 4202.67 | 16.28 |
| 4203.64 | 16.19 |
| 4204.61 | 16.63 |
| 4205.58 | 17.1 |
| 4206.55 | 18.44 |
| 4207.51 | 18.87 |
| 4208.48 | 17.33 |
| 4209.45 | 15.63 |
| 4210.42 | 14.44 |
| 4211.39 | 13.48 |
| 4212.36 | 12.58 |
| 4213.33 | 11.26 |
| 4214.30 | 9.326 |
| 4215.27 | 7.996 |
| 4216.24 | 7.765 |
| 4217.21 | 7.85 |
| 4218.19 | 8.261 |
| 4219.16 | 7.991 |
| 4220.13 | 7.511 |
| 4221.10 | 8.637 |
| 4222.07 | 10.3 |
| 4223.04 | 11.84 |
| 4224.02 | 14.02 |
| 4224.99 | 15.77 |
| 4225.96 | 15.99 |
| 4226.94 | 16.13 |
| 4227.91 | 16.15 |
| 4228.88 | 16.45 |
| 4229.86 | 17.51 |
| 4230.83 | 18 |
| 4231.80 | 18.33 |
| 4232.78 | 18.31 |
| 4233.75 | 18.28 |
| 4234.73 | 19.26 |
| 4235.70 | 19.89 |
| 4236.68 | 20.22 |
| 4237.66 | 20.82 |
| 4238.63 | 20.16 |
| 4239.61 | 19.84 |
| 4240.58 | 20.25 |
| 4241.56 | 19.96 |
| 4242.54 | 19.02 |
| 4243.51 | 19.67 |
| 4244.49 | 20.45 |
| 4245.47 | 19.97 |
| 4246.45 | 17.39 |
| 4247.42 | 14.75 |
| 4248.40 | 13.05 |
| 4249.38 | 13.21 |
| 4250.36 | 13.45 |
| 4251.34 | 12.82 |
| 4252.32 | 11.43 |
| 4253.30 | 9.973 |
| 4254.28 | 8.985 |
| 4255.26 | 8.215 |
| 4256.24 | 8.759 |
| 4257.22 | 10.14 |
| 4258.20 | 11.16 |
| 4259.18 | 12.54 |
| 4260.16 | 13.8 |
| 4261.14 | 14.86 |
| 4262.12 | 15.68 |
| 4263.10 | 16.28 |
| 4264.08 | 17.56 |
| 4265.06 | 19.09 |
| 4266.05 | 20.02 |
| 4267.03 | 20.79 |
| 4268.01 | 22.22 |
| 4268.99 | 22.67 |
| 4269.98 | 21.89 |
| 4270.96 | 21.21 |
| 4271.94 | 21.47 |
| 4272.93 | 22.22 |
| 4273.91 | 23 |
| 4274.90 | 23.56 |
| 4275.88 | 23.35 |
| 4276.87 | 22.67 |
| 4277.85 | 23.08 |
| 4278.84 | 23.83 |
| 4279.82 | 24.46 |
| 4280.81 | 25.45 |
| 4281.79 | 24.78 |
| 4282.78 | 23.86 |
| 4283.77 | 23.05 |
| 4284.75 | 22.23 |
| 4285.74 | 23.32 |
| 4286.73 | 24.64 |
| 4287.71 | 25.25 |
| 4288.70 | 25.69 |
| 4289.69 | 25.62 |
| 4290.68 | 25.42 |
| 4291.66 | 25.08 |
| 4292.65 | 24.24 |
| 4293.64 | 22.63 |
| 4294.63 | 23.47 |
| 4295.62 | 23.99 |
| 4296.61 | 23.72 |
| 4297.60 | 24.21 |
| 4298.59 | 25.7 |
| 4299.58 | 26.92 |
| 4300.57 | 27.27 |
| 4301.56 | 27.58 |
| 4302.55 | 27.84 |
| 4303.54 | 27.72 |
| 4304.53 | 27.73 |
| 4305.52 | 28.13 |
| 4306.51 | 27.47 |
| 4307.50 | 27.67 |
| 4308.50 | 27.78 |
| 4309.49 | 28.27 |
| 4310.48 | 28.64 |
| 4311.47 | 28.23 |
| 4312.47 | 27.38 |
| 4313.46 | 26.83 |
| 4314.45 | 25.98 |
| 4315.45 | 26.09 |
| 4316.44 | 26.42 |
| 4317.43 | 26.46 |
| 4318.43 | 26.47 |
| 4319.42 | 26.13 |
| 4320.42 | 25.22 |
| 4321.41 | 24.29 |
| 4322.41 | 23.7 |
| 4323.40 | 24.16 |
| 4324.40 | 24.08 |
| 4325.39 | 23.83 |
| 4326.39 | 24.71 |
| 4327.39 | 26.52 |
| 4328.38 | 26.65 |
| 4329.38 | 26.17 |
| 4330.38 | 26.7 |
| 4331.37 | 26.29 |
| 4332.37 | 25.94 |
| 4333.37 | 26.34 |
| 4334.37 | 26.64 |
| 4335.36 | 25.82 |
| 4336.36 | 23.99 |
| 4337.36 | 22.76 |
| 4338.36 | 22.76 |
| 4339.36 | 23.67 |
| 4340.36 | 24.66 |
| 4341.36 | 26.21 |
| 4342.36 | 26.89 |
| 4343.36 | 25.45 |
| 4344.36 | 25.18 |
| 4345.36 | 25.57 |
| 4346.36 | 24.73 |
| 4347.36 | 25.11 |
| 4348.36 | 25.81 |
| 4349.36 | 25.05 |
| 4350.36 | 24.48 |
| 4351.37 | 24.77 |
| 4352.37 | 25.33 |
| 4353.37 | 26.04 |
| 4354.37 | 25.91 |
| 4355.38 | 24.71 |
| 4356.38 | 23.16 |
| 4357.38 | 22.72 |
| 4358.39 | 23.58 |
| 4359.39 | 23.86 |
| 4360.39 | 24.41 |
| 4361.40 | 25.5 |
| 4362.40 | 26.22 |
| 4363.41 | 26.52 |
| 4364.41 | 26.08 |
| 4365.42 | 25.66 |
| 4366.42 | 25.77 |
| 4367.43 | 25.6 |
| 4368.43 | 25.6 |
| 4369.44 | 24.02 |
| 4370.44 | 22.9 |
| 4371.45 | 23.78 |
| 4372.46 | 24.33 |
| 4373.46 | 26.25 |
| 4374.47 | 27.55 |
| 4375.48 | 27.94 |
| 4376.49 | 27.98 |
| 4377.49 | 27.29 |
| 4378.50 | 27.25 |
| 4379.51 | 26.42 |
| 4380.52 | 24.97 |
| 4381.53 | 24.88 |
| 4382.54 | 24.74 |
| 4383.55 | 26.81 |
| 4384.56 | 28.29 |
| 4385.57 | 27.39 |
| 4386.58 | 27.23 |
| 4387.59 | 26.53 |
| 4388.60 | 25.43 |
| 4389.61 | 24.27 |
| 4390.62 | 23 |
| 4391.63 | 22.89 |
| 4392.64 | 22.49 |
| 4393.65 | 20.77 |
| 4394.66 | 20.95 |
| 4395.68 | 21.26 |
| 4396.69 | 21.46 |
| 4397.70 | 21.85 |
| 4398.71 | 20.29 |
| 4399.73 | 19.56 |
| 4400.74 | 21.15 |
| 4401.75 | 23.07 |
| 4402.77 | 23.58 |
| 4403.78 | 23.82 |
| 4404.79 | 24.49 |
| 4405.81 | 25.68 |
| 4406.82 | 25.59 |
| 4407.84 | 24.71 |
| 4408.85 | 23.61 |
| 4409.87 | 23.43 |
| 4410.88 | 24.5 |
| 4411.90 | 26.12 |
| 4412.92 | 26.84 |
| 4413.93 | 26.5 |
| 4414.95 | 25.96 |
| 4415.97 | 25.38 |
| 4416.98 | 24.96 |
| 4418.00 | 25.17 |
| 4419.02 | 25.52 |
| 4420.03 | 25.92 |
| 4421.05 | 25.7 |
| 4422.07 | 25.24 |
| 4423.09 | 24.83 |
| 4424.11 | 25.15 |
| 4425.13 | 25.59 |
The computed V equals 1.9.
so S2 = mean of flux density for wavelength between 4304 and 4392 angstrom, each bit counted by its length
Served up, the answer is 25.7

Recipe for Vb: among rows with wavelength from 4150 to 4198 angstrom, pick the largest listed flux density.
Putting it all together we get 20.54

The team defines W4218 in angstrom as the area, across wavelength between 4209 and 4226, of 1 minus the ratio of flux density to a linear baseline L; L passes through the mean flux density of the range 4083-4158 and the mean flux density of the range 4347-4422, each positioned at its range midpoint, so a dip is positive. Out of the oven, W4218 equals 6.9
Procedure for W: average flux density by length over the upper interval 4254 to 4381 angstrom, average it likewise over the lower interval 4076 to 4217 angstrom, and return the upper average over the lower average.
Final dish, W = 1.5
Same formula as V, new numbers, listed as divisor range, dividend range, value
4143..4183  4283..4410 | 1.65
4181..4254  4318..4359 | 1.64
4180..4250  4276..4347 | 1.61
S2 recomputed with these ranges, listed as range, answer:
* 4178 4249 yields 16.6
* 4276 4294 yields 24.2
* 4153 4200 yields 17.3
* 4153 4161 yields 16.1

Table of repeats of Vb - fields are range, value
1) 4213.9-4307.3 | 28.13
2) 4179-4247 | 20.82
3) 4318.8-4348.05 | 26.89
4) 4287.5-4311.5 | 28.64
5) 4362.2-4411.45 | 28.29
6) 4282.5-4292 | 25.69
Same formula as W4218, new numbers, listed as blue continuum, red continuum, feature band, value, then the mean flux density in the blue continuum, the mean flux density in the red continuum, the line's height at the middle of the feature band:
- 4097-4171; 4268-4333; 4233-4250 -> 2.3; 14.7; 25.2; 21.5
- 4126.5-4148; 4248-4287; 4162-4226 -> 5.1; 16.5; 18.4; 17.3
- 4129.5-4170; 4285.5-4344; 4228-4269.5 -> 10.0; 16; 25.8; 21.9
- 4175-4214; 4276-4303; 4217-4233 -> 5.2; 17.7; 24.6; 19.9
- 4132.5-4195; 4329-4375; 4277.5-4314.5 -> -4.9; 16.7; 25.1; 22.6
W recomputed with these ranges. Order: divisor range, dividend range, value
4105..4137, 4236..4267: 1.15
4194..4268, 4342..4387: 1.64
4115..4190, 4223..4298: 1.19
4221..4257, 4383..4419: 1.52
